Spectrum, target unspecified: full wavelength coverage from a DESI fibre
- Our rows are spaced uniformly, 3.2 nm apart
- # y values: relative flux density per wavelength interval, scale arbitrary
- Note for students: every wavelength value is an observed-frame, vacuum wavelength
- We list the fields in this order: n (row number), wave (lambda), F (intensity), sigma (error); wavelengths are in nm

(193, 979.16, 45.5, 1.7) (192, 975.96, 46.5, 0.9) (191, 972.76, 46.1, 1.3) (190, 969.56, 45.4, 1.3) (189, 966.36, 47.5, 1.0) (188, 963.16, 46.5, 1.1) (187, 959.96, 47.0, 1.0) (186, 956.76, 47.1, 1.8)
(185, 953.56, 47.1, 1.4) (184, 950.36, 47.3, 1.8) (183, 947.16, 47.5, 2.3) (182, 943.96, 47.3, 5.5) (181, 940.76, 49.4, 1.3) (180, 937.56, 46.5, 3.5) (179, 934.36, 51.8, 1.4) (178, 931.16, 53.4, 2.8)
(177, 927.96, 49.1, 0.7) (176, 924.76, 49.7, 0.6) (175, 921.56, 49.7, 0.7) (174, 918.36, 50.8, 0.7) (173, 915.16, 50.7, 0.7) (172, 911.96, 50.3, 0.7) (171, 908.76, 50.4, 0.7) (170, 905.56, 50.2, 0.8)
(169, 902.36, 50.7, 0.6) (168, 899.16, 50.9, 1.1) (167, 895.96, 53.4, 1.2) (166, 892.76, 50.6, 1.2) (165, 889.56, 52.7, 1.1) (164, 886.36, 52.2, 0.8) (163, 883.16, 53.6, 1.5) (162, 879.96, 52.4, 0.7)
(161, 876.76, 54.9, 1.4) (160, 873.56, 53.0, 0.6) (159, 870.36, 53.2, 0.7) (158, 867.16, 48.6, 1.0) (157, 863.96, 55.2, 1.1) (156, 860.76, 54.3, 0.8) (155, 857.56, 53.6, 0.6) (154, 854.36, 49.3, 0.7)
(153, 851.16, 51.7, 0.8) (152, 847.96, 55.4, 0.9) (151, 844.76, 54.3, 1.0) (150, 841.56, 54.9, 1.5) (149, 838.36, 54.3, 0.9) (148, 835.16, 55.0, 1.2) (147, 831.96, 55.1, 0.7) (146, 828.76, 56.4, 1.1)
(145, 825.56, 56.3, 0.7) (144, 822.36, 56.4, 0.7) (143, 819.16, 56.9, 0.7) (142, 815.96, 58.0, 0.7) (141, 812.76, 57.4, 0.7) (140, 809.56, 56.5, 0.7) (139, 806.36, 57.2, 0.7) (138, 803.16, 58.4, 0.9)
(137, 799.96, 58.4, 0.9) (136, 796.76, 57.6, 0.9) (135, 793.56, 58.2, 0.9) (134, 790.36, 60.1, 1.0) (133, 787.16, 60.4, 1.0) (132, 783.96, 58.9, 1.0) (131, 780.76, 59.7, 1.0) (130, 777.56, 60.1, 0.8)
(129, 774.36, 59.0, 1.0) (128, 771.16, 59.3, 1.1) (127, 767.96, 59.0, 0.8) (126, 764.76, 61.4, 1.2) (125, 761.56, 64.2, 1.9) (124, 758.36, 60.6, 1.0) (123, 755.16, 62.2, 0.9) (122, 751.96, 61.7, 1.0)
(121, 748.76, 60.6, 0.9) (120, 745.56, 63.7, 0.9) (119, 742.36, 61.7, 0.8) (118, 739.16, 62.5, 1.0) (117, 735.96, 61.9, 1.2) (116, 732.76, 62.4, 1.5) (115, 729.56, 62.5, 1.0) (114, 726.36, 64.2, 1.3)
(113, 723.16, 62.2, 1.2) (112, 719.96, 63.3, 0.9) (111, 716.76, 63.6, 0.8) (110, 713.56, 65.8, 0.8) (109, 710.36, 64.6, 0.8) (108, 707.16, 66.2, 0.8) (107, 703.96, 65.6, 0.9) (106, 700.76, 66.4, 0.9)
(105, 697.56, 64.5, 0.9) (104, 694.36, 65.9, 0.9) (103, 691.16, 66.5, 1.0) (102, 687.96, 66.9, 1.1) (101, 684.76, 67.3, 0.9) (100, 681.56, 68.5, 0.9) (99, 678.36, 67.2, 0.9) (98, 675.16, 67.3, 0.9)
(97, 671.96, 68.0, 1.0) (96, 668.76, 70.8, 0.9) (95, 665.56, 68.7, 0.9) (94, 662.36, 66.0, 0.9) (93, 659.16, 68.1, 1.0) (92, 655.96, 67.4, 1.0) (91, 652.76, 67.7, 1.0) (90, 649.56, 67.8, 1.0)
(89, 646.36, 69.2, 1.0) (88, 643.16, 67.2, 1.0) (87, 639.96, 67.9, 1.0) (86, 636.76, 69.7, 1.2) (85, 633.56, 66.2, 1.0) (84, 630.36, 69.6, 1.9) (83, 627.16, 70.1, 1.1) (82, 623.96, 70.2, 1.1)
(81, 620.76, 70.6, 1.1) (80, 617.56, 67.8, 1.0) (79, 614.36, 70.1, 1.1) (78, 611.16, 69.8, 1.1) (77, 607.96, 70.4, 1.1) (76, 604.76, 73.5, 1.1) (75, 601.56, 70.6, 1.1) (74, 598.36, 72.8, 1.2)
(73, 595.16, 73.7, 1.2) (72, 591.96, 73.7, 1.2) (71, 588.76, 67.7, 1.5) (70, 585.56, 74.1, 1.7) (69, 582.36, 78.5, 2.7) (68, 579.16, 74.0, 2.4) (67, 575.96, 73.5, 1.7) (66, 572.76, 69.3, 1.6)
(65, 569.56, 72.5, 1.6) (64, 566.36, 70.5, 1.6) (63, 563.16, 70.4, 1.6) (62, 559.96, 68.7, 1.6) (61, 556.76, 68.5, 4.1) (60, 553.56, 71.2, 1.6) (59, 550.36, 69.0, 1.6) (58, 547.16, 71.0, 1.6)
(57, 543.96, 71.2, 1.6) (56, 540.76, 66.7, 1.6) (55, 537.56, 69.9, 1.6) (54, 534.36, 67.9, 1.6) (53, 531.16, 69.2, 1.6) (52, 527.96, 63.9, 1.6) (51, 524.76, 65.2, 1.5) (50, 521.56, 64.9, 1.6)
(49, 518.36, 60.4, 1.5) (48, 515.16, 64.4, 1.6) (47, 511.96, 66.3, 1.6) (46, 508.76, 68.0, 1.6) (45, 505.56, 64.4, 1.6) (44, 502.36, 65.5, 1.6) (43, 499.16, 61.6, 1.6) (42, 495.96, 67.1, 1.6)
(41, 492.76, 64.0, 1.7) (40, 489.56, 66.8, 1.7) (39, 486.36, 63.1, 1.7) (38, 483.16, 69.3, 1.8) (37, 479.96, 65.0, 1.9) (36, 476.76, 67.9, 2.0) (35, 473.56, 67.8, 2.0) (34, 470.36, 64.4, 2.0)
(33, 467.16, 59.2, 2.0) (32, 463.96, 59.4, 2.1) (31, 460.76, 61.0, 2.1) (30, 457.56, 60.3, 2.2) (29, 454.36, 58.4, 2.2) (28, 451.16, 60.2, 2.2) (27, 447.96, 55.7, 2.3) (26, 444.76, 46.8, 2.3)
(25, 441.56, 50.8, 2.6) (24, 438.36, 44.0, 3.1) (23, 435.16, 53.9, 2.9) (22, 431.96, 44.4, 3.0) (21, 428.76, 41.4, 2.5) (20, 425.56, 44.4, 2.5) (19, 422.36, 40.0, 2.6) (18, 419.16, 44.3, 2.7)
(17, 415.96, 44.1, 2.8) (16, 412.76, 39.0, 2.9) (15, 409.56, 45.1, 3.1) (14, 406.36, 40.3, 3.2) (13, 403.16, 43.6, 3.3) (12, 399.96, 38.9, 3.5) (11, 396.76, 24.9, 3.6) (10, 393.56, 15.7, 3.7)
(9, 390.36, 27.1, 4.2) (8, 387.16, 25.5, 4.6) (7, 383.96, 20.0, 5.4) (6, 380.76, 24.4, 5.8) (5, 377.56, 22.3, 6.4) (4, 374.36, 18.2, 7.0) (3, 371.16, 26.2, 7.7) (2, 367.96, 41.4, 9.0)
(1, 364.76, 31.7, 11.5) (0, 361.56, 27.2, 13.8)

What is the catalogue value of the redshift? 0.000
